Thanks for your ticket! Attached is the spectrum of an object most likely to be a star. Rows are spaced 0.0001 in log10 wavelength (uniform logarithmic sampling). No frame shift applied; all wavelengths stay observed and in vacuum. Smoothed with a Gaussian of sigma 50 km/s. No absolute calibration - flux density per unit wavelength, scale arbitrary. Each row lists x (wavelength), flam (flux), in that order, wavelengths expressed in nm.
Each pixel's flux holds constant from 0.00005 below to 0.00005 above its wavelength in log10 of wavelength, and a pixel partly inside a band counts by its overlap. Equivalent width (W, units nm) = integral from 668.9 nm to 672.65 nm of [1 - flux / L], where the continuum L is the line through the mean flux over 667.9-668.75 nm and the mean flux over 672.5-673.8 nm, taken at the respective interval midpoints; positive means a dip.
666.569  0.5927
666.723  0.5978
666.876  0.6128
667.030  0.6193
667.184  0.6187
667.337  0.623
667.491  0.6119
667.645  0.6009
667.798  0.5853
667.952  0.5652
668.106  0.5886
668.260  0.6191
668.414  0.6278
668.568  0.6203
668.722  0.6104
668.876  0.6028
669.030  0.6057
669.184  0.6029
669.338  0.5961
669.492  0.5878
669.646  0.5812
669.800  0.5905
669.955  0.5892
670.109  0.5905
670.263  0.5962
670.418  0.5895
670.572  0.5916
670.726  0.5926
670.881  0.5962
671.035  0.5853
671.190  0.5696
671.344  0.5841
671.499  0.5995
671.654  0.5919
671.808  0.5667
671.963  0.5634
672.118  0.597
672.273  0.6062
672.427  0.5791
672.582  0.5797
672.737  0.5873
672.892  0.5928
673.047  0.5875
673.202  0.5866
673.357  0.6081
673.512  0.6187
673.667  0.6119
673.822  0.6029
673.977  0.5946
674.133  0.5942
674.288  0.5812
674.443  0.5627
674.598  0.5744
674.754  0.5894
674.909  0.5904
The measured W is 0.08 nm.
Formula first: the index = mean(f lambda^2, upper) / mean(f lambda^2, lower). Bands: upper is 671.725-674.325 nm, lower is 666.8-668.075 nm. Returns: 1.0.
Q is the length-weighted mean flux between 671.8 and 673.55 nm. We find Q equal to 0.59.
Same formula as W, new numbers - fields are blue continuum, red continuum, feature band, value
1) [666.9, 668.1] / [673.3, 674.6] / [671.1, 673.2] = 0.044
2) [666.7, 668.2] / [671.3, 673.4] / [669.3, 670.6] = 0.011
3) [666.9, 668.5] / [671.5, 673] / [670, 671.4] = 0.010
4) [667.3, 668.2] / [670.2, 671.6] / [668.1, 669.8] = -0.032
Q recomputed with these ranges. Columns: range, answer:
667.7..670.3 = 0.598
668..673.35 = 0.593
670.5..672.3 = 0.586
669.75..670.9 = 0.592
